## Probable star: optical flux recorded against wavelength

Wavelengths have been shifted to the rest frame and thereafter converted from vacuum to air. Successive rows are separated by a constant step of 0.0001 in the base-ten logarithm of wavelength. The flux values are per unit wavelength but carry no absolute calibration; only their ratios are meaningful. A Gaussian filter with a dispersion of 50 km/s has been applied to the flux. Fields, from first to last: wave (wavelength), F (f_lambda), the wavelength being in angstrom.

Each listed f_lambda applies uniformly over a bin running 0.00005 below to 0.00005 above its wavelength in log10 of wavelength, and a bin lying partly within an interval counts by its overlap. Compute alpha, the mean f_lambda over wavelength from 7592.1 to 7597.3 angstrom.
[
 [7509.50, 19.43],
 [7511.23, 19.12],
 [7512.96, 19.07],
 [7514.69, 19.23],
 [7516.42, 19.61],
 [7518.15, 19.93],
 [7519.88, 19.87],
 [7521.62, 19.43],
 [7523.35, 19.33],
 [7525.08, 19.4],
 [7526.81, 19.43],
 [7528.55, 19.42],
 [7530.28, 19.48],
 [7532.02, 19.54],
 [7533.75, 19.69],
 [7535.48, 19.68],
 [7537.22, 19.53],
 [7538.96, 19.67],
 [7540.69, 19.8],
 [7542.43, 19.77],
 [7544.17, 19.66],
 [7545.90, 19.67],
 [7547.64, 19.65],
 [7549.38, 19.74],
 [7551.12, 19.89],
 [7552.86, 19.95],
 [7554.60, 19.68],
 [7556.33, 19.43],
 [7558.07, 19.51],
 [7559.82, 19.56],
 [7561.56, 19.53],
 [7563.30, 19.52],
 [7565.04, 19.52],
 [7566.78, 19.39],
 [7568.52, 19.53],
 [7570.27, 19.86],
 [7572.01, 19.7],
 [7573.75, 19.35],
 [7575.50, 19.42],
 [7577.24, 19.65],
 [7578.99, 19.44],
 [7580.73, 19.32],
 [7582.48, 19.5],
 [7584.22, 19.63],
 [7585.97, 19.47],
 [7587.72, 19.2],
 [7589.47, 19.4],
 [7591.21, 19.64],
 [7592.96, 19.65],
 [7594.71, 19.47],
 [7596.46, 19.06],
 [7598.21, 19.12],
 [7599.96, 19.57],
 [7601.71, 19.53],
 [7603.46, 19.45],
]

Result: 19.4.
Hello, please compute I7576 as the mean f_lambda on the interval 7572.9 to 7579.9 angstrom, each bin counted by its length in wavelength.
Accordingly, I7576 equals 19.5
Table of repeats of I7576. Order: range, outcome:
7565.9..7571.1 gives 19.6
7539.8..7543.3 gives 19.8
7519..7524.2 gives 19.5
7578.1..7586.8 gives 19.5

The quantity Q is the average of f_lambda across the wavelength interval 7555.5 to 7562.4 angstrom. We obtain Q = 19.5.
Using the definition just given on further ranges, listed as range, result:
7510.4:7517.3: 19.3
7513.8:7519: 19.6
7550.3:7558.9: 19.7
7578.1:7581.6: 19.4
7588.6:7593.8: 19.6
